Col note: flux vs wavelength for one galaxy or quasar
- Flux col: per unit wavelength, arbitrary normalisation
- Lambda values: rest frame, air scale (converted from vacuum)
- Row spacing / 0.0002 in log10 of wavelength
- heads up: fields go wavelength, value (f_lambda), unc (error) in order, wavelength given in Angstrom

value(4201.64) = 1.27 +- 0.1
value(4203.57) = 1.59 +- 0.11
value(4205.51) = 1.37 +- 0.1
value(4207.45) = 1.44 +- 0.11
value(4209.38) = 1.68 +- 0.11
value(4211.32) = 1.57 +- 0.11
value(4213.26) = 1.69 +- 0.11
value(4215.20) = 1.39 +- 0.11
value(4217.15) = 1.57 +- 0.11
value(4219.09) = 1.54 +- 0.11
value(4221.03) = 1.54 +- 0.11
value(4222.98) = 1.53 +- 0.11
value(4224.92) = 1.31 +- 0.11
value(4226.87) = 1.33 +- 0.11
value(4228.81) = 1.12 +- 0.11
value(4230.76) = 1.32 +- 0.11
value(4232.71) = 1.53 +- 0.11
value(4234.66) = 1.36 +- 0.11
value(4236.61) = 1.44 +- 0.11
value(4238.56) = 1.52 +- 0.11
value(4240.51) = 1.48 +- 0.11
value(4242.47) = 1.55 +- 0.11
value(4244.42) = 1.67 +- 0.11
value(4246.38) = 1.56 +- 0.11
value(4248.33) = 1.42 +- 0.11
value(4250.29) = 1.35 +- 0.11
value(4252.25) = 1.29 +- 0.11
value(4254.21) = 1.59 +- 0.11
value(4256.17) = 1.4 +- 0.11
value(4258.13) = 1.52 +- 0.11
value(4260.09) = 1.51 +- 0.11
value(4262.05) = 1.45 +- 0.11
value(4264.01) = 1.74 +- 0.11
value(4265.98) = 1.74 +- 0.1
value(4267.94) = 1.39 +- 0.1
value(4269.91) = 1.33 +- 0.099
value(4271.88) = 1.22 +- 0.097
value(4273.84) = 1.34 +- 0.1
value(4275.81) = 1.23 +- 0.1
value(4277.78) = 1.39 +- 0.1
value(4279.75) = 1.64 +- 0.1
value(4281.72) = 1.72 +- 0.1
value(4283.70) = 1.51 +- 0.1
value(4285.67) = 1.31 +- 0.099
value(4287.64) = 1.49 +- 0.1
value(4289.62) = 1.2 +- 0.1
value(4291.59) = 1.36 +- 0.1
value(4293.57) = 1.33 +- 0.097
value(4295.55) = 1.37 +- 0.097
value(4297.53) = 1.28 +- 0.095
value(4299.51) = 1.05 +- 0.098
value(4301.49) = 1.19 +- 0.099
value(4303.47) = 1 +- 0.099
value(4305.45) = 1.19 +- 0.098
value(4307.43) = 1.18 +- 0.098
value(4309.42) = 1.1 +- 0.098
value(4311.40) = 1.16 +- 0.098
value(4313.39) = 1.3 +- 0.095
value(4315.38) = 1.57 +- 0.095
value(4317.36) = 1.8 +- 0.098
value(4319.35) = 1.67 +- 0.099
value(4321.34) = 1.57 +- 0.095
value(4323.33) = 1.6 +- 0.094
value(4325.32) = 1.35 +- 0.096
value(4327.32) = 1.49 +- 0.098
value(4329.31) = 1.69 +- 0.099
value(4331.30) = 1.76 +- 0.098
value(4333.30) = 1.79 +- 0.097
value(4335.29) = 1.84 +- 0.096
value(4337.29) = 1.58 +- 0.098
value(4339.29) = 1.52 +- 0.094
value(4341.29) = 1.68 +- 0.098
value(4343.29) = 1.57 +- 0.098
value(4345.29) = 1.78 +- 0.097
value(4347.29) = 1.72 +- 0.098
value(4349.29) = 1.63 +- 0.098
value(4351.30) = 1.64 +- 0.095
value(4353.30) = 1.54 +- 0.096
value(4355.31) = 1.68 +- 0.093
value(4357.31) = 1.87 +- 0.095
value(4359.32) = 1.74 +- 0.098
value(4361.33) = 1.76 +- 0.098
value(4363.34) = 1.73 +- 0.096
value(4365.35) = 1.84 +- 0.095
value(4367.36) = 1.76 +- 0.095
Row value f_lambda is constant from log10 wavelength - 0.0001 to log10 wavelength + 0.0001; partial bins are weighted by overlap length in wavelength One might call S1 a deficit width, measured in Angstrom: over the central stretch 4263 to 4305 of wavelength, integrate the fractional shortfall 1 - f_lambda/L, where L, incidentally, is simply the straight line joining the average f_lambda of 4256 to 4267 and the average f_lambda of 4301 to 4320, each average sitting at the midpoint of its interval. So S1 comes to 2.5 Angstrom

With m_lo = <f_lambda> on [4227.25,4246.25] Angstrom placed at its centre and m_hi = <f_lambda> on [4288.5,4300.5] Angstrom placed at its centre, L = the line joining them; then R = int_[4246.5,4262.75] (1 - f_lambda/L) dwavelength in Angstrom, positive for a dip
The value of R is -0.7 Angstrom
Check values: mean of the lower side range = 1.45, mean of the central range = 1.45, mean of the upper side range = 1.27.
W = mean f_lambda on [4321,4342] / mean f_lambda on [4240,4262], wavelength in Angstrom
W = 1.10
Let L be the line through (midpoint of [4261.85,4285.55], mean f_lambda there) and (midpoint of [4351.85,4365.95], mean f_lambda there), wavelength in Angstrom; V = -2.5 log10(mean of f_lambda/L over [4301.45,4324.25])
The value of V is 0.165 mag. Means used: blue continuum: 1.47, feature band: 1.37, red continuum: 1.73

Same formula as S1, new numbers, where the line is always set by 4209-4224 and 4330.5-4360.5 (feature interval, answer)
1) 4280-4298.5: 2.6 Angstrom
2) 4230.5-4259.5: 2.1 Angstrom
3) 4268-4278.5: 2.0 Angstrom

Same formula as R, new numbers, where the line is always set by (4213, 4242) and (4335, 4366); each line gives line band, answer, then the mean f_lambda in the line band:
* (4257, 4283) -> 0.8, 1.48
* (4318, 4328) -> 0.5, 1.55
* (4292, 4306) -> 3.3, 1.21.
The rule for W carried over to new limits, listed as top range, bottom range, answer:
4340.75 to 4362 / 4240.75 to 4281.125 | 1.15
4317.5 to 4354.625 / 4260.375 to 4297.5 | 1.15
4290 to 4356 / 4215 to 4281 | 1.02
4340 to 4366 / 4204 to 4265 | 1.15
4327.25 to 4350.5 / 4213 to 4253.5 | 1.16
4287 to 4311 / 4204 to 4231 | 0.84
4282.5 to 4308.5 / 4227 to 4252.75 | 0.89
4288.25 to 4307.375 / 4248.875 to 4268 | 0.81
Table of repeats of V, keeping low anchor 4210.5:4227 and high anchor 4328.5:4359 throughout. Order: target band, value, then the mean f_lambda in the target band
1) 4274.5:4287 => 0.09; 1.46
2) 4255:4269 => 0.02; 1.54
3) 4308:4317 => 0.24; 1.31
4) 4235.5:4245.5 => 0.00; 1.53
